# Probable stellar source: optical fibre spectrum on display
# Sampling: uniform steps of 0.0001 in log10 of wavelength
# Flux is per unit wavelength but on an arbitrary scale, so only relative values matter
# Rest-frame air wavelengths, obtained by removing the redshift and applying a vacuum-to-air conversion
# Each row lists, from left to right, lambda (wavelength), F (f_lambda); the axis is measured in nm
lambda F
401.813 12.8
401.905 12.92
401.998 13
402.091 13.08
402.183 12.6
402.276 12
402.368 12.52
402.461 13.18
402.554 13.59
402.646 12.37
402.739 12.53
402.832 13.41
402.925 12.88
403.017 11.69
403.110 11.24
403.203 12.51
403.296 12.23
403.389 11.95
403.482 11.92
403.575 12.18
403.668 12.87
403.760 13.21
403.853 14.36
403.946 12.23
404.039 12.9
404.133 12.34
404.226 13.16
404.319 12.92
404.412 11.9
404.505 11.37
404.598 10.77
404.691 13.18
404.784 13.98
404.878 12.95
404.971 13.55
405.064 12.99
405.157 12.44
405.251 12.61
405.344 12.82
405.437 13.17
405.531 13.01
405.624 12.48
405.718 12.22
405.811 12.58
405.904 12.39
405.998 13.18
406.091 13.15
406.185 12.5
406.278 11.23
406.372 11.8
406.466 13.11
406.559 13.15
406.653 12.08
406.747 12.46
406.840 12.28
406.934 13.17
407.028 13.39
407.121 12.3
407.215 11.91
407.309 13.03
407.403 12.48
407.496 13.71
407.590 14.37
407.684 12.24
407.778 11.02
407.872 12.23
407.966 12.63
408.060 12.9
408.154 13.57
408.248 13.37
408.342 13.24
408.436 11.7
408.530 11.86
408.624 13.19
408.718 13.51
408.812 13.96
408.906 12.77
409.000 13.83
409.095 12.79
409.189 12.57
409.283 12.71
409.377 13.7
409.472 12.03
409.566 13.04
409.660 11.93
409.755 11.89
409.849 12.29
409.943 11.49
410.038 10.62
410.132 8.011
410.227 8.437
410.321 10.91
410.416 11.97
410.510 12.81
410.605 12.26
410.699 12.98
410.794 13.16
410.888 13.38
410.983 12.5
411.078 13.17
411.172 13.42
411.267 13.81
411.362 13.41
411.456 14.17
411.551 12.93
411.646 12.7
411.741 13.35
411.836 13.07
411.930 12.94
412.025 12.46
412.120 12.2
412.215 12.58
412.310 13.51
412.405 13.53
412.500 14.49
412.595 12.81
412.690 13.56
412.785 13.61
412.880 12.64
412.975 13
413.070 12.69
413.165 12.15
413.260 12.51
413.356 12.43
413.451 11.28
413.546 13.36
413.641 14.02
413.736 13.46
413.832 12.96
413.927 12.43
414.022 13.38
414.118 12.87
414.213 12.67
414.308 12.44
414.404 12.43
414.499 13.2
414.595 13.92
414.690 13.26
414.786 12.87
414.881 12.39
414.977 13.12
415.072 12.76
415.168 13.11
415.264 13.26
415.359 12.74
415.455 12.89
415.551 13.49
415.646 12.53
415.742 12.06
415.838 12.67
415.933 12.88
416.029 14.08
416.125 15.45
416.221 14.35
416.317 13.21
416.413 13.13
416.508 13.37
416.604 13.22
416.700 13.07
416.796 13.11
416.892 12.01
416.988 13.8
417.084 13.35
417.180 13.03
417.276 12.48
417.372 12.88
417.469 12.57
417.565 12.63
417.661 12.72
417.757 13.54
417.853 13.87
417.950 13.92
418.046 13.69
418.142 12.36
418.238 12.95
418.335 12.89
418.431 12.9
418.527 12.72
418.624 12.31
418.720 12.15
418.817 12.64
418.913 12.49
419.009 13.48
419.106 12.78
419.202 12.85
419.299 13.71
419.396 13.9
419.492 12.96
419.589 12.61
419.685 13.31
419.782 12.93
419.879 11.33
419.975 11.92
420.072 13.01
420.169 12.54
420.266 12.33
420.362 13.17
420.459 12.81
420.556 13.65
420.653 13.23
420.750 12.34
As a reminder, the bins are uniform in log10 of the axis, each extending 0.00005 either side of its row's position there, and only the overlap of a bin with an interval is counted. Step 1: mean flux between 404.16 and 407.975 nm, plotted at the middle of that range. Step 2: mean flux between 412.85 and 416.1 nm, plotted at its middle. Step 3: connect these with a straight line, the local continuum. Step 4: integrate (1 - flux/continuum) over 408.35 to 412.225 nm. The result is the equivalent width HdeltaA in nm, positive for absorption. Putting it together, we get 0.08 nm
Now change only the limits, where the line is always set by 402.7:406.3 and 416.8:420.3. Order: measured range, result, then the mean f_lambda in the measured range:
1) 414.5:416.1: -0.03 nm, 13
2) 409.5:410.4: 0.12 nm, 11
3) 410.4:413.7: -0.07 nm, 13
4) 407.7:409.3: -0.02 nm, 12.8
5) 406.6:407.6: -0.01 nm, 12.8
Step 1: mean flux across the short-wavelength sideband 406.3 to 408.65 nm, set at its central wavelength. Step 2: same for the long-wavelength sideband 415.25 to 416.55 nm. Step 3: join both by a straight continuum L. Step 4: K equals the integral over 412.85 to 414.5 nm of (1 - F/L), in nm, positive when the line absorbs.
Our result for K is 0.05 nm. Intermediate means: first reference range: 12.7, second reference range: 13.3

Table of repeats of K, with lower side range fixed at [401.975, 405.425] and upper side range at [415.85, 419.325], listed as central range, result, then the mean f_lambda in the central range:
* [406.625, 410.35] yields 0.12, 12.4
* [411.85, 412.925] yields -0.02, 13.1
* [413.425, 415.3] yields 0.00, 13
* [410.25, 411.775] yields 0.00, 12.9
